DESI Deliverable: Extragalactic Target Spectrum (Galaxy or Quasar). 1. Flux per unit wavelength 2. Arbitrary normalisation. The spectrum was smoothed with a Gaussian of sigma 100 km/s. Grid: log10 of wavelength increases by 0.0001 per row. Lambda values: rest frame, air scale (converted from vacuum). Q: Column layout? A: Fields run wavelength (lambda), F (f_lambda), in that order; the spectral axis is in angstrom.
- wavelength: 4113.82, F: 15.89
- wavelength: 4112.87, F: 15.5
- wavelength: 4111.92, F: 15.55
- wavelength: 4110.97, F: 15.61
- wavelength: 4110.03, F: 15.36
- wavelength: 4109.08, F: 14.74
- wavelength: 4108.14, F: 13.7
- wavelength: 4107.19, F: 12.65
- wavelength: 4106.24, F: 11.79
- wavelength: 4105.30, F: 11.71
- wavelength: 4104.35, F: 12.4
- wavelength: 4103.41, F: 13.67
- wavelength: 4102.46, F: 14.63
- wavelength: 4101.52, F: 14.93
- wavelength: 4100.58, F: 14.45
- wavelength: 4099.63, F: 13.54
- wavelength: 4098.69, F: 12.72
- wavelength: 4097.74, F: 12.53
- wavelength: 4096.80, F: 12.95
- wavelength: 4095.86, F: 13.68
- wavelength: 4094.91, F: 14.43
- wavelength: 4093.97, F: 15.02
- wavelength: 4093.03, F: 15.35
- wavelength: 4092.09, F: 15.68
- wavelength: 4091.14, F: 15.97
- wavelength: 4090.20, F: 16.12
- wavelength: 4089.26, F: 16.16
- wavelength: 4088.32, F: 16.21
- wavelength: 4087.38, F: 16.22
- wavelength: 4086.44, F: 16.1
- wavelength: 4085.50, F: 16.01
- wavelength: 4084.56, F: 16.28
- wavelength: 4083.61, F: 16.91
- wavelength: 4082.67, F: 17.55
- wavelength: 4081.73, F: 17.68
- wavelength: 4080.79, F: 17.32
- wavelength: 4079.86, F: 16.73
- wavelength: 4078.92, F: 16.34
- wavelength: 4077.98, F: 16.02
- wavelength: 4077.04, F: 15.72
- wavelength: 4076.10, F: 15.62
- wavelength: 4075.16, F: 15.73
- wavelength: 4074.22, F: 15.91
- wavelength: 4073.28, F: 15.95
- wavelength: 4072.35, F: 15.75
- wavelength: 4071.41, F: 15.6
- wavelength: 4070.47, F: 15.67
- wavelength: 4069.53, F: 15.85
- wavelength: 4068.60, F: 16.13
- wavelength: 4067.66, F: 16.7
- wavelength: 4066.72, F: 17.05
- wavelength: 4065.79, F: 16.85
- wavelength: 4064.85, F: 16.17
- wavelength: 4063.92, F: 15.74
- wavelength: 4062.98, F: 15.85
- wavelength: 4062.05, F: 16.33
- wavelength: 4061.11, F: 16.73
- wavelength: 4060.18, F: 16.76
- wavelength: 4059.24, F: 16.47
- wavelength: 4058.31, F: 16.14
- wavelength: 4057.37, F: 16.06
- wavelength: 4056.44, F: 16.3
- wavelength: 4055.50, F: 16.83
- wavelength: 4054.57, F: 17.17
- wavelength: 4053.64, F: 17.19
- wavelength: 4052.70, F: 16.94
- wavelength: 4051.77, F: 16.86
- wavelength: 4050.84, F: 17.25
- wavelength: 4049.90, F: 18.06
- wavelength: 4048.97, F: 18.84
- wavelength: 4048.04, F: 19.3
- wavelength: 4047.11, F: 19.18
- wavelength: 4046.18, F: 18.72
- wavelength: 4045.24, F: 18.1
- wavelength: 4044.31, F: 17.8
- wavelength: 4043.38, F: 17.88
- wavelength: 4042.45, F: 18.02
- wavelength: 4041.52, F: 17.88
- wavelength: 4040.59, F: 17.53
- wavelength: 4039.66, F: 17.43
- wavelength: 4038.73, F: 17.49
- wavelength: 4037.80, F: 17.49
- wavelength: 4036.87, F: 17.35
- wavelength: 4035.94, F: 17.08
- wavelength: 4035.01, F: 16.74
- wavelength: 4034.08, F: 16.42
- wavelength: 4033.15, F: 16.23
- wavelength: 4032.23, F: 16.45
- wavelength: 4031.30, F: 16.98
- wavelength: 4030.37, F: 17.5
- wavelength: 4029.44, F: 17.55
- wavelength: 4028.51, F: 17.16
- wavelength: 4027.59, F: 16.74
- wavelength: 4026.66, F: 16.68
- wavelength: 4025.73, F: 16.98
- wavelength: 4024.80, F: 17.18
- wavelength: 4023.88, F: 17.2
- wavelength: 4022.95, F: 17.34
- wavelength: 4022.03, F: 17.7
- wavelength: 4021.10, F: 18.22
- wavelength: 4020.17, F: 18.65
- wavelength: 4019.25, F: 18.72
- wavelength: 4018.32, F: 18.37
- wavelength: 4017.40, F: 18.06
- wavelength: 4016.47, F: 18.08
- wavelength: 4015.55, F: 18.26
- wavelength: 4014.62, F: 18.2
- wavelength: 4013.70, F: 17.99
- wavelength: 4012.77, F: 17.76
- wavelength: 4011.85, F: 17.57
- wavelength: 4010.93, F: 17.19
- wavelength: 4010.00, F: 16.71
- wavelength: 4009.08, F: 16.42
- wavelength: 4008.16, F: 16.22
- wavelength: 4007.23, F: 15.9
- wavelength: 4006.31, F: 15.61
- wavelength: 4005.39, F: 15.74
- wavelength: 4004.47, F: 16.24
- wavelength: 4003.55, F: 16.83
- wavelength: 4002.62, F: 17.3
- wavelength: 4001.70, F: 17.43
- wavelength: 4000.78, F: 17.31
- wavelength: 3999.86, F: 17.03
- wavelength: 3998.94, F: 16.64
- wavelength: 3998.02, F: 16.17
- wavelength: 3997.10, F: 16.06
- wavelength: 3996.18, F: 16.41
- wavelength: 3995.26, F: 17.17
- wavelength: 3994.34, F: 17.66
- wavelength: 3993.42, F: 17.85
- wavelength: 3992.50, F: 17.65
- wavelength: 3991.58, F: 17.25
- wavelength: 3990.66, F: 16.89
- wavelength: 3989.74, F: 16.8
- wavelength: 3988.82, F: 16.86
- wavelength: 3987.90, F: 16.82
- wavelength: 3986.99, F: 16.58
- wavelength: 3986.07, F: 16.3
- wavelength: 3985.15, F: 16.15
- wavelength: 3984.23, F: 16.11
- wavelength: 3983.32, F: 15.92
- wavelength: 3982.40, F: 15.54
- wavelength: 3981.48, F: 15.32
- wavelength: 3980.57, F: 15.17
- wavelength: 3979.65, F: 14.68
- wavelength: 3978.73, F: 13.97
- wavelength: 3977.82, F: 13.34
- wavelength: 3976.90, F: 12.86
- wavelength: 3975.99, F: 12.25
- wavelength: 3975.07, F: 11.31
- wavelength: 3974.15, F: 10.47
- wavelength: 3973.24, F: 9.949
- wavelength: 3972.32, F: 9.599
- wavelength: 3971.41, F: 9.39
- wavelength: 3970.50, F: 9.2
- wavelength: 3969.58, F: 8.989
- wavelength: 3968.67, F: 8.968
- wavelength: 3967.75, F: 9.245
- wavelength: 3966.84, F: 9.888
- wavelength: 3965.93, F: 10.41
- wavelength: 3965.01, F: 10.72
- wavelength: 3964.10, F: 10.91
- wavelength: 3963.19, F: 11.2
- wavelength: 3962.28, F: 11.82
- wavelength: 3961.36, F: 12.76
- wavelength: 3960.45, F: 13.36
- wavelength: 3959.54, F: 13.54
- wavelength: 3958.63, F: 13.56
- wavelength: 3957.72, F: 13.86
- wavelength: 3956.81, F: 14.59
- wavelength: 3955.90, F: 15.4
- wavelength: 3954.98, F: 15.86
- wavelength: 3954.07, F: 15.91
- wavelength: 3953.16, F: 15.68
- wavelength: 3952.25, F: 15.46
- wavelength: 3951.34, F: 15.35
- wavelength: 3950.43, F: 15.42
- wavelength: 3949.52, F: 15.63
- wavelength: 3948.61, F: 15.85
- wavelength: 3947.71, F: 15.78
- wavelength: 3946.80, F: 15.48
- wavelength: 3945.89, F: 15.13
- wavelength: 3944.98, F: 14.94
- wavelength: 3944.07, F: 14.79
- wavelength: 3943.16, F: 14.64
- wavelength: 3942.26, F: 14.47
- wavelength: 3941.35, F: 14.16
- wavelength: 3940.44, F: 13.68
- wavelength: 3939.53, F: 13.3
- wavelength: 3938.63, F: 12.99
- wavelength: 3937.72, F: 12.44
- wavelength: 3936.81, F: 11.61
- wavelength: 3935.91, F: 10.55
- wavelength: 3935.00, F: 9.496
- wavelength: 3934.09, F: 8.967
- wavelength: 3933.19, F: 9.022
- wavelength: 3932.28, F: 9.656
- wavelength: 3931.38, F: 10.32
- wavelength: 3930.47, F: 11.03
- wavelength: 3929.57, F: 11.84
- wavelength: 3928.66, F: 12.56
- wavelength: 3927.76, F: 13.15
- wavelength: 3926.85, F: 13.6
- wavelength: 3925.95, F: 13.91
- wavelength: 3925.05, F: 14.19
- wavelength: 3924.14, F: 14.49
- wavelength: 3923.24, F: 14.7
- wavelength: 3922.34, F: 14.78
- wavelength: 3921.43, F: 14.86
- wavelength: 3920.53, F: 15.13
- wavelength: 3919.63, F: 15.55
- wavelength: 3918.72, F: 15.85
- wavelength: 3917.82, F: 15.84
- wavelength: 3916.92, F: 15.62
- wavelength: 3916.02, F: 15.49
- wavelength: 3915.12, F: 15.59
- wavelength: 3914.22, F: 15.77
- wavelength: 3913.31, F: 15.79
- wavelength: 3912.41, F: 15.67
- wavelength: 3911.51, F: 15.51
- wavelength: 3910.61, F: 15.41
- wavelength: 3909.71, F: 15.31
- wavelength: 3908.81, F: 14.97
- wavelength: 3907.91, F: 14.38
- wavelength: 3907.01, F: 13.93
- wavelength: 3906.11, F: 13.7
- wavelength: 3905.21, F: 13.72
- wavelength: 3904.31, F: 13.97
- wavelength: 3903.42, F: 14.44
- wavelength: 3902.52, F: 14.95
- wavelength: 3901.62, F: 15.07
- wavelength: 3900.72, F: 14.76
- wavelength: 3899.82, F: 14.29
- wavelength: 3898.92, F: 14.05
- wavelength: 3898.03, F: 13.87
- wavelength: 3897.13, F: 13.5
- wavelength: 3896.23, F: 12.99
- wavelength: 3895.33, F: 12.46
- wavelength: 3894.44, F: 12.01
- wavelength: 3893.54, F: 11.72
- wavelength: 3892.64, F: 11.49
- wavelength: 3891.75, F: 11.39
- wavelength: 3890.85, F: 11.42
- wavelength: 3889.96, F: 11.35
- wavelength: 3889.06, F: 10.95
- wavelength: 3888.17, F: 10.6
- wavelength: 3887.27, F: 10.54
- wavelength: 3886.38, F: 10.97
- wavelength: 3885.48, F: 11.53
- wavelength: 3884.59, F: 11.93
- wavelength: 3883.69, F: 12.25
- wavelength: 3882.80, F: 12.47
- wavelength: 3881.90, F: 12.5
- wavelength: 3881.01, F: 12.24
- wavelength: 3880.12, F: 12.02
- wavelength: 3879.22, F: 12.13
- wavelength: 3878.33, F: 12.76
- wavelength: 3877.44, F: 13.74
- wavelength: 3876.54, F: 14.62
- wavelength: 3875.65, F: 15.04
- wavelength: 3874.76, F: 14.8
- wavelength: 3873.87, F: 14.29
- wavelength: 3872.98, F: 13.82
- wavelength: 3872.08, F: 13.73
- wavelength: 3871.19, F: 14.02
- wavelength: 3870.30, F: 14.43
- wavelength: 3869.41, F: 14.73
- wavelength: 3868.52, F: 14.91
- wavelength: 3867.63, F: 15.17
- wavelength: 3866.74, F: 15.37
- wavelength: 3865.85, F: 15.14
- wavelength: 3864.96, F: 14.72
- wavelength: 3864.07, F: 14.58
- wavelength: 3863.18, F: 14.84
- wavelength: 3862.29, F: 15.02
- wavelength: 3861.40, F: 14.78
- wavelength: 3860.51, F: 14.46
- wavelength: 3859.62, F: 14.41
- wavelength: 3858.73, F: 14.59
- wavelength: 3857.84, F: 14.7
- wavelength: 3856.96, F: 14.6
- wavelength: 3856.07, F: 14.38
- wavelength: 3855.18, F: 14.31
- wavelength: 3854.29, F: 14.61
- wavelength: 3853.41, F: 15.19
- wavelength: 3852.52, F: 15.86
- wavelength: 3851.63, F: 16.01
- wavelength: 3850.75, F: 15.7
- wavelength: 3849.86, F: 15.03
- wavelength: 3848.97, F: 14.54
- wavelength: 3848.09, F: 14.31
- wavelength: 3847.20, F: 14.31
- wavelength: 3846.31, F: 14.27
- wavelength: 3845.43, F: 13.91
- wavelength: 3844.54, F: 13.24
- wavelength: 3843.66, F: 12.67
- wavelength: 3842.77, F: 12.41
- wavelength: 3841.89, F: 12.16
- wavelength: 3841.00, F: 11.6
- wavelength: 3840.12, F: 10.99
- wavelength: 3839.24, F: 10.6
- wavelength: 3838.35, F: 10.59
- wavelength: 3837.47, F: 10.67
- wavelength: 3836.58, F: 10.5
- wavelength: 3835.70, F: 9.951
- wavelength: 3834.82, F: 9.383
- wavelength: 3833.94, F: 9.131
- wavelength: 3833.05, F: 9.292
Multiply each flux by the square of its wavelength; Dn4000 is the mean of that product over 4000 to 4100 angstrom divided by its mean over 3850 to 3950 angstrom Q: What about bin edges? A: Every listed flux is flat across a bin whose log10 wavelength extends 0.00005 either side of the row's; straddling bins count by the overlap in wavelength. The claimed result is 1.31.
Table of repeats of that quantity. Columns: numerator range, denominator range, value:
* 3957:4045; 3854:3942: 1.21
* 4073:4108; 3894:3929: 1.13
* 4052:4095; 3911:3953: 1.25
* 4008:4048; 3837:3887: 1.39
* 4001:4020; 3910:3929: 1.21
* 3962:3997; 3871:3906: 1.11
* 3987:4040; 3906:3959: 1.27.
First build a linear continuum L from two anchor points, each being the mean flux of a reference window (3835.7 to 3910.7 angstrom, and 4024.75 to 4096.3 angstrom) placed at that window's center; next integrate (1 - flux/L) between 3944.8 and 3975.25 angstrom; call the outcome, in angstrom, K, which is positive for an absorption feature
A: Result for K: 4.4 angstrom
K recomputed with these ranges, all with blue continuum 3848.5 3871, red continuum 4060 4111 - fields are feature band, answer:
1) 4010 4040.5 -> -4.4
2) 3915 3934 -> 1.9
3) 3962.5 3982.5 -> 4.9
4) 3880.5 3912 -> 4.0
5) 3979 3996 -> -1.5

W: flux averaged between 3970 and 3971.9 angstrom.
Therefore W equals 9.31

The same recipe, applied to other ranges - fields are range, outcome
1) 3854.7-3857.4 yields 14.4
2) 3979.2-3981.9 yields 15.1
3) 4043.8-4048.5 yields 18.6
